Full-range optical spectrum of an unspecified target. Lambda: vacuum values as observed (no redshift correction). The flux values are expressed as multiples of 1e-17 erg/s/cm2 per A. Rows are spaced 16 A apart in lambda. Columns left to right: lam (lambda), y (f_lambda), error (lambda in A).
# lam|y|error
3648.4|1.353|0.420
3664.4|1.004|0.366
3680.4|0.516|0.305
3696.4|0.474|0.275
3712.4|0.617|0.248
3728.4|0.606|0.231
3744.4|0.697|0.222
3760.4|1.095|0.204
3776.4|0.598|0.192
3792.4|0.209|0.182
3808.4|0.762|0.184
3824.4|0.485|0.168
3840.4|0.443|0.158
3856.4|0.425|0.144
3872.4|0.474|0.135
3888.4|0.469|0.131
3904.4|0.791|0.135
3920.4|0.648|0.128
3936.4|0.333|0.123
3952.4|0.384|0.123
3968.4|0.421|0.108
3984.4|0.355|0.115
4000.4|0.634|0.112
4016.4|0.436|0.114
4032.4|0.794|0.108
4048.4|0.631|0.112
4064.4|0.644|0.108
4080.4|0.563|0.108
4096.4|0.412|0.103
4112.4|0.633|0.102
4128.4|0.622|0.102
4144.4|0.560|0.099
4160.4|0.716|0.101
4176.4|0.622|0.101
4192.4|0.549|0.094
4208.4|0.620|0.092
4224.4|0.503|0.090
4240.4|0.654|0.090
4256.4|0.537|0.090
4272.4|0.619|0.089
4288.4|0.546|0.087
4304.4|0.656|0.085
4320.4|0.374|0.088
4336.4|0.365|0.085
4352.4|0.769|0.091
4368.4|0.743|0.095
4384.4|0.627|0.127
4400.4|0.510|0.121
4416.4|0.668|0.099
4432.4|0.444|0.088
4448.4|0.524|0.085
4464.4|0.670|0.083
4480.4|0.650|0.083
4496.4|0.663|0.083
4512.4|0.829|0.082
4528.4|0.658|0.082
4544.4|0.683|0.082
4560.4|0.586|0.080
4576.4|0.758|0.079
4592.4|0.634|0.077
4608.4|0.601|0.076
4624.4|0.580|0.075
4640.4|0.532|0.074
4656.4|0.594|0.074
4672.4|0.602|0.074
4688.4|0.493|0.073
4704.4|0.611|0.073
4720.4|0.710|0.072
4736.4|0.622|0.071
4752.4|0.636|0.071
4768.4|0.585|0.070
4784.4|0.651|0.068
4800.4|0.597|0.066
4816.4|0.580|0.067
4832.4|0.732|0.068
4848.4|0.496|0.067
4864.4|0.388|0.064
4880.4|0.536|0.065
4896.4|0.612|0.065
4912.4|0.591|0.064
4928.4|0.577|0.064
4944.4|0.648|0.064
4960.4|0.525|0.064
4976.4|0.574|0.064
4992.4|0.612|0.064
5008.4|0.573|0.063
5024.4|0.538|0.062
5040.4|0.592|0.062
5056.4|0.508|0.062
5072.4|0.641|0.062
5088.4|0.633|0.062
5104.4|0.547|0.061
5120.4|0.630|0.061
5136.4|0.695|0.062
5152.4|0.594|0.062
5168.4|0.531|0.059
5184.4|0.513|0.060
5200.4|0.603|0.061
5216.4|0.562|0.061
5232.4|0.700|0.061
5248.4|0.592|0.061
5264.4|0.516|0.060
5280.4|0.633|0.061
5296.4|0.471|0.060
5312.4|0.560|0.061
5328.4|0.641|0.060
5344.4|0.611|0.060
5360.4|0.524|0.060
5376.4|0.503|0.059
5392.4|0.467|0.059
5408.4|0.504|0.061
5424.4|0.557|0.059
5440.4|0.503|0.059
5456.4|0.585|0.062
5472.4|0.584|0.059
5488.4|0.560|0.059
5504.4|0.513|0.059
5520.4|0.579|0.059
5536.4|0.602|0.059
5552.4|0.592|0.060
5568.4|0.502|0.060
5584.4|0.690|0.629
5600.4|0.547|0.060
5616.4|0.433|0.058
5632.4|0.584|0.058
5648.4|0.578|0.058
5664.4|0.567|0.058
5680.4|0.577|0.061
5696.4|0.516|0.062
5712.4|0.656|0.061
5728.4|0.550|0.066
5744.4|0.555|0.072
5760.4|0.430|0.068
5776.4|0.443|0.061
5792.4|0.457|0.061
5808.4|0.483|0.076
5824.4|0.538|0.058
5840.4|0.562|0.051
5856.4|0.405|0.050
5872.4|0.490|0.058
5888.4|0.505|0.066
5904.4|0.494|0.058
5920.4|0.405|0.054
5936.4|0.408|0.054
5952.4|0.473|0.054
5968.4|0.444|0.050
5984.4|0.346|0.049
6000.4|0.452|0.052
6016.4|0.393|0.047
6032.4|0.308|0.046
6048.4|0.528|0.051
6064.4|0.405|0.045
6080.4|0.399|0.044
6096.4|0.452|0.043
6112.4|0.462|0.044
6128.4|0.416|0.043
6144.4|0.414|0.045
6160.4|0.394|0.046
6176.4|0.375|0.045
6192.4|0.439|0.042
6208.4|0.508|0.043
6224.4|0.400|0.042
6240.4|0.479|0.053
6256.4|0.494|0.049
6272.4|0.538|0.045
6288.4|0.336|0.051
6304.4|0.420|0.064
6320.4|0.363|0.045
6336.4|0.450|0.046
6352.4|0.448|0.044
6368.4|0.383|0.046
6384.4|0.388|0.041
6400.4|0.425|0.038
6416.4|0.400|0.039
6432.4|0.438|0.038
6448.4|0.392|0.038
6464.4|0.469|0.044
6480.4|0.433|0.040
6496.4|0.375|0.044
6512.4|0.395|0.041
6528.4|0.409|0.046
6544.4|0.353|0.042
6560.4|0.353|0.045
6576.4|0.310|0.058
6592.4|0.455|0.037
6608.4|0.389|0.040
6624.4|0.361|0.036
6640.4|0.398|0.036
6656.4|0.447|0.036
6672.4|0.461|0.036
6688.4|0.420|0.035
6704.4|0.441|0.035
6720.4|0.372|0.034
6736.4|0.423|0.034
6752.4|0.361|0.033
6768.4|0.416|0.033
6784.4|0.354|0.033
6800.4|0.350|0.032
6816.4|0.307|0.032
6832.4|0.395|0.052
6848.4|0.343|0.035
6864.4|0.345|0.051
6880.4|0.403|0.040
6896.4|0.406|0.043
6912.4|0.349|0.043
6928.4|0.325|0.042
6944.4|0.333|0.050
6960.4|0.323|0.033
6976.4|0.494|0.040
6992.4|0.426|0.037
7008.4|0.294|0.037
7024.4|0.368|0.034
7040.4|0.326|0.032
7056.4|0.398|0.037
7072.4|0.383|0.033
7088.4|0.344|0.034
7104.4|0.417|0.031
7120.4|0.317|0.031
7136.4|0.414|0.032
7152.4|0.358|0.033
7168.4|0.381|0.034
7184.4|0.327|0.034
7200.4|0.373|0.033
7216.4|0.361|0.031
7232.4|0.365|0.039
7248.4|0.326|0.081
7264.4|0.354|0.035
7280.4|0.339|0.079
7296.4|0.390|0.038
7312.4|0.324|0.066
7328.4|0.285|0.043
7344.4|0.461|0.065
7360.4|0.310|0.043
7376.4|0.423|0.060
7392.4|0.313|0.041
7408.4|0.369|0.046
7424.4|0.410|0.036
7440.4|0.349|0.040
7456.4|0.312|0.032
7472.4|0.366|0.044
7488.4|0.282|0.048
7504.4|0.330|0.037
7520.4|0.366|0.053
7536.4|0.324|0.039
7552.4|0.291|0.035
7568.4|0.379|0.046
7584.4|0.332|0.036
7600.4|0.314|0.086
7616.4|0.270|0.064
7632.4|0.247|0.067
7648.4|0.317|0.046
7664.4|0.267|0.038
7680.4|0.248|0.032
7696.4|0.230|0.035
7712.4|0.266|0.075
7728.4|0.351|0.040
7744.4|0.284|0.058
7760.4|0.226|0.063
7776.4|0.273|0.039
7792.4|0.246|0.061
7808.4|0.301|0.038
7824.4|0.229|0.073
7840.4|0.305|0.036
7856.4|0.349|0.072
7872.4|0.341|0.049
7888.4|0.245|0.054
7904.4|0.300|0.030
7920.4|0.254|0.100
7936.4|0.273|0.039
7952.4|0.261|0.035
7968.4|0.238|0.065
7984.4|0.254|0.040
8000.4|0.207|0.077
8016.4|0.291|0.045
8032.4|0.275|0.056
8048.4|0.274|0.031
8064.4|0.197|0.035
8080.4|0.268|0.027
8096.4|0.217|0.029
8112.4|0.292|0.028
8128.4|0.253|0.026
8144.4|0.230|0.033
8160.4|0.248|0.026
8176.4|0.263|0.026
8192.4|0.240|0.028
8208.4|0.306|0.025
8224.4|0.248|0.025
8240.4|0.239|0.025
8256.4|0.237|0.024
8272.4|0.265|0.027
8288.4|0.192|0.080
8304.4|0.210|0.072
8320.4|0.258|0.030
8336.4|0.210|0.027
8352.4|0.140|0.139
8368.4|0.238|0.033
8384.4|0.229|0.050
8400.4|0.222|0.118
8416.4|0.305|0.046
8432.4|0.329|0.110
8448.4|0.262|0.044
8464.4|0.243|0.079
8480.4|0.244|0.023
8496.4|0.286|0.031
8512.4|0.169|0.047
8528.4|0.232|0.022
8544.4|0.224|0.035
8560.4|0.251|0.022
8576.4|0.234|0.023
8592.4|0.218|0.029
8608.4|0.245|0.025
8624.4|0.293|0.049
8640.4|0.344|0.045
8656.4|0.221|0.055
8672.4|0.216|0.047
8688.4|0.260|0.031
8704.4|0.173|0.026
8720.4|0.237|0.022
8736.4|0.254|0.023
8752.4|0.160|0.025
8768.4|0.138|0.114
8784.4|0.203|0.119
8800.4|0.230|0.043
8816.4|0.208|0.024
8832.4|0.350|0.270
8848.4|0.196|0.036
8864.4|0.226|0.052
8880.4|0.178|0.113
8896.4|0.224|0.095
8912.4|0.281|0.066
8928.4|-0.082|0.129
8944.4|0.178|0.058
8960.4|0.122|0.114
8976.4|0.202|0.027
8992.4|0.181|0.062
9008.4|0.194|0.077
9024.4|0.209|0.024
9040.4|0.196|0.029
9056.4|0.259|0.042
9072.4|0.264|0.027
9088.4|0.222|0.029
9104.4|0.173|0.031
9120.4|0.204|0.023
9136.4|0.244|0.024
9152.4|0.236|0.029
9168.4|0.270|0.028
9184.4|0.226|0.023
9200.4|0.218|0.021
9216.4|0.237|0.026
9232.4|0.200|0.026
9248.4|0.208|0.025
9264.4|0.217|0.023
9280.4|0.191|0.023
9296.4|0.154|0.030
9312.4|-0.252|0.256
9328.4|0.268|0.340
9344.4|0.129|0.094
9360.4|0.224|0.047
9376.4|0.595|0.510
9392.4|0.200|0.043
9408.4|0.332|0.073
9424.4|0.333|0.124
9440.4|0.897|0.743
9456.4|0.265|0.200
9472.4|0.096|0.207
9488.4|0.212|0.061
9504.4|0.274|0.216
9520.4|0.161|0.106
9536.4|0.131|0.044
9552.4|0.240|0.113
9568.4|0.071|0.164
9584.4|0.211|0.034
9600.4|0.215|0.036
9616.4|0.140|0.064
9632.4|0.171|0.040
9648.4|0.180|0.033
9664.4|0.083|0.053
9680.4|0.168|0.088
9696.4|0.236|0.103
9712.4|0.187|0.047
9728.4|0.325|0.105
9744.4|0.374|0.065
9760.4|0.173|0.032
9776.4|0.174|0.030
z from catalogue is 0.00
